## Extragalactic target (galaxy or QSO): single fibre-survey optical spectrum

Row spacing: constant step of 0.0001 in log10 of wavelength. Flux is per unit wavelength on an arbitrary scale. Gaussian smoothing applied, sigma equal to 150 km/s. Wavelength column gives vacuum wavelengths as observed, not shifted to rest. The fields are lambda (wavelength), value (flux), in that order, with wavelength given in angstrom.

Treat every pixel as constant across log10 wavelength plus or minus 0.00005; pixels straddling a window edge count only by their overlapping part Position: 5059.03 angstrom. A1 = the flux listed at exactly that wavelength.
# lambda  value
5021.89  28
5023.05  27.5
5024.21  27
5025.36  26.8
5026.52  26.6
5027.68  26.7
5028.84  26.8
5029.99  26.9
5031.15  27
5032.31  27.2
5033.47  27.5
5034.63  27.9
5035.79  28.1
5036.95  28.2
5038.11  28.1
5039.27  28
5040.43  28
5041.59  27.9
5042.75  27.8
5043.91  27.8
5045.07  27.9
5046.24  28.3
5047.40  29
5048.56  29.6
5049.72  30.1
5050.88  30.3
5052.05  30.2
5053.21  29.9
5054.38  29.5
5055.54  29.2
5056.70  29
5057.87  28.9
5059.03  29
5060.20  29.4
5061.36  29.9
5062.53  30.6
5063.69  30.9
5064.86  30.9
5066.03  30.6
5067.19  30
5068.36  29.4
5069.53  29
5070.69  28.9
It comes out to 29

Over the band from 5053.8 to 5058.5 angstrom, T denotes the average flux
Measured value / 29.2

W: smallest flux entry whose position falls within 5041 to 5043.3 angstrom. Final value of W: 27.8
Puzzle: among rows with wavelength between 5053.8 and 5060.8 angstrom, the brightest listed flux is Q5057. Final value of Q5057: 29.5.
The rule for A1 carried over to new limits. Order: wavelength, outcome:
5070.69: 28.9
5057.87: 28.9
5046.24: 28.3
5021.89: 28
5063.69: 30.9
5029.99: 26.9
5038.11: 28.1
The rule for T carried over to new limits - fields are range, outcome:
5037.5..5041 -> 28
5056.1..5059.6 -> 29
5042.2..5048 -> 28.2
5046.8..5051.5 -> 29.8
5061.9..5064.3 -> 30.7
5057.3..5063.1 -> 29.6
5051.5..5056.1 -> 29.7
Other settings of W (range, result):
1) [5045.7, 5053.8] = 28.3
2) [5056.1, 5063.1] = 28.9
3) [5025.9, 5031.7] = 26.6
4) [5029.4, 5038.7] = 26.9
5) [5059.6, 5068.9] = 29.4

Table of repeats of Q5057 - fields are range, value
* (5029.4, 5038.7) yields 28.2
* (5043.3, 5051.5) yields 30.3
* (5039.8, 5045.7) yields 28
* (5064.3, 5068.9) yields 30.9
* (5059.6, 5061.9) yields 29.9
